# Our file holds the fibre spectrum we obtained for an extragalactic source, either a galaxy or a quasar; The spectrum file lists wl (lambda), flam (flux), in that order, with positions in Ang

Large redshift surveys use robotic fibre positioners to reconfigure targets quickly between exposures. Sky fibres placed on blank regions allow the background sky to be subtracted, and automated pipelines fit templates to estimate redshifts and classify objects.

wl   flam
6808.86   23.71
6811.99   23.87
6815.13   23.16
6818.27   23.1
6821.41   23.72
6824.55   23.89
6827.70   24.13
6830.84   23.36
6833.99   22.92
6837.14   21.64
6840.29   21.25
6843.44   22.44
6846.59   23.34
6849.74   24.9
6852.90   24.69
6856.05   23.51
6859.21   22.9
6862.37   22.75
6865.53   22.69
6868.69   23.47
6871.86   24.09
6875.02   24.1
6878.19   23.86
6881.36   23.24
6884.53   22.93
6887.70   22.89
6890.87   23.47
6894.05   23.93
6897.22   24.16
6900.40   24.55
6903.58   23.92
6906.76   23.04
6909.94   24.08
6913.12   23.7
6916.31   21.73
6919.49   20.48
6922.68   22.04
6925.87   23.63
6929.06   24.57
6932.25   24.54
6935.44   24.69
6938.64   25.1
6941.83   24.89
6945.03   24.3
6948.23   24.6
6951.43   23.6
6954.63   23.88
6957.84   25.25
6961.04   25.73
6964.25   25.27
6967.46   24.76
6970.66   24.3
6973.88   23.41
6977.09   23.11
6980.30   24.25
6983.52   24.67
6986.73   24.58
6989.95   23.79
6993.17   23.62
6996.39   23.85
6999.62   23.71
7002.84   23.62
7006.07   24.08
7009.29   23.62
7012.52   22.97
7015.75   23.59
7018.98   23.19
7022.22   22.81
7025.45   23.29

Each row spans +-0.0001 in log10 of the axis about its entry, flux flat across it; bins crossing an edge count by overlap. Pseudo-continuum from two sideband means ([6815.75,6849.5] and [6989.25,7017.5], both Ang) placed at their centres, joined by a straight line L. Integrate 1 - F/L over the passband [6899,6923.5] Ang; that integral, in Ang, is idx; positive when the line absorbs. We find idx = 0.4 Ang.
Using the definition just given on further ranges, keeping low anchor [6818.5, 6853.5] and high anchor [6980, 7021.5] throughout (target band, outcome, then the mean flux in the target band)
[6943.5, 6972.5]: -1.2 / 24.6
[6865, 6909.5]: -0.4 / 23.6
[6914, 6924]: 0.8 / 21.6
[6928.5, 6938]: -0.4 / 24.7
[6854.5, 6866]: 0.2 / 23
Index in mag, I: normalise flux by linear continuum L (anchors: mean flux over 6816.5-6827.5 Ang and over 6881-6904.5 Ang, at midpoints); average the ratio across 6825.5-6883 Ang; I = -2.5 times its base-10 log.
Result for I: 0.016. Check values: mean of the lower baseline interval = 23.6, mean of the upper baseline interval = 23.6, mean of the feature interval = 23.3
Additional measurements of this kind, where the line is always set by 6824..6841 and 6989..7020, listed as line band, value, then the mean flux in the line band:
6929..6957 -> -0.051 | 24.5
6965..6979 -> -0.024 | 24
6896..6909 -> -0.034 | 23.9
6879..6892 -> -0.003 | 23.2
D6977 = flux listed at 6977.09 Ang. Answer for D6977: 23.11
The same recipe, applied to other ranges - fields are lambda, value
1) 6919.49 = 20.48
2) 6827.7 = 24.13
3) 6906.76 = 23.04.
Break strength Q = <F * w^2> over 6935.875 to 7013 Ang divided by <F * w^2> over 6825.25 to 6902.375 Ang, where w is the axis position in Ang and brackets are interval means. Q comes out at 1.07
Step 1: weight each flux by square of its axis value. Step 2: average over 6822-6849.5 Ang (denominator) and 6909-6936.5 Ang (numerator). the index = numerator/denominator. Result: 1.04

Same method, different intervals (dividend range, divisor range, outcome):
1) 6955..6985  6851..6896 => 1.07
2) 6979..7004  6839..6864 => 1.08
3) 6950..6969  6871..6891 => 1.08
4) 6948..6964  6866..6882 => 1.07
